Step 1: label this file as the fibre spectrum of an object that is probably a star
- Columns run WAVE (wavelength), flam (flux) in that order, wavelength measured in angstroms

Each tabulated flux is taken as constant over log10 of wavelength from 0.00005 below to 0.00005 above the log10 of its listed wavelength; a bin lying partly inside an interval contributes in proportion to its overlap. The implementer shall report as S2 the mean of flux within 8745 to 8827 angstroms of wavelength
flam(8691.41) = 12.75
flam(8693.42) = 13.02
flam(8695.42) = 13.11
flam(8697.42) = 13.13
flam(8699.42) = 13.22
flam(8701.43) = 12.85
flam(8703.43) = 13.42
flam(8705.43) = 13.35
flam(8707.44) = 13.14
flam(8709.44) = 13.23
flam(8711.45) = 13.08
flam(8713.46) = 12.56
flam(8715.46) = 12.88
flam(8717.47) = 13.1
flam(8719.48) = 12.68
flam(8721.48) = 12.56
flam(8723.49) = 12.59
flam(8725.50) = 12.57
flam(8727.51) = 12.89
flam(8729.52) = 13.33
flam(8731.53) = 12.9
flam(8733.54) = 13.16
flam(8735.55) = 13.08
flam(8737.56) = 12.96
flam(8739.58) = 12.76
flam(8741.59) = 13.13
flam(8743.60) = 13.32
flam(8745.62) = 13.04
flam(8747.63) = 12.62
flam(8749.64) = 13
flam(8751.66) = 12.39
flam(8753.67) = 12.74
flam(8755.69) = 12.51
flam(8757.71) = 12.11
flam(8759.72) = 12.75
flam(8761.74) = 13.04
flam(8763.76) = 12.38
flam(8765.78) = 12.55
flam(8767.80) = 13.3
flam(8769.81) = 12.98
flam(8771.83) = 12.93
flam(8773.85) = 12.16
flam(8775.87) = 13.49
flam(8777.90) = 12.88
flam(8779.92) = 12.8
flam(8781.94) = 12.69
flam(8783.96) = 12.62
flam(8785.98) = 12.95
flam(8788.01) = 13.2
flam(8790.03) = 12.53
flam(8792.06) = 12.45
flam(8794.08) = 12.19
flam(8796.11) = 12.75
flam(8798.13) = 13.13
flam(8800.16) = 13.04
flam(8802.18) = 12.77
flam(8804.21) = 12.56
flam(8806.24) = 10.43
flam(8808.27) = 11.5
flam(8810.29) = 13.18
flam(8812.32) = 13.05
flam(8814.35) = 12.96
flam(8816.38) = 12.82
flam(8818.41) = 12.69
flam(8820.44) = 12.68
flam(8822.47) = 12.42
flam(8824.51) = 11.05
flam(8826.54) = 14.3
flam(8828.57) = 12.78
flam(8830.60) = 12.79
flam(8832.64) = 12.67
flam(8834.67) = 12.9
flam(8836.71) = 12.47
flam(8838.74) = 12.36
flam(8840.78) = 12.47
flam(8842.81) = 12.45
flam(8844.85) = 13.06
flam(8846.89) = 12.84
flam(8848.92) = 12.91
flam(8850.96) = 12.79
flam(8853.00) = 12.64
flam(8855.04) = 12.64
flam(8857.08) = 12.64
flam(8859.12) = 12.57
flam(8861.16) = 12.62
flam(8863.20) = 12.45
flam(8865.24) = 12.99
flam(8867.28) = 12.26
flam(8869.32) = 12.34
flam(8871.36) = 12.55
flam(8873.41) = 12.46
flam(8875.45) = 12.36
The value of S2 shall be 12.7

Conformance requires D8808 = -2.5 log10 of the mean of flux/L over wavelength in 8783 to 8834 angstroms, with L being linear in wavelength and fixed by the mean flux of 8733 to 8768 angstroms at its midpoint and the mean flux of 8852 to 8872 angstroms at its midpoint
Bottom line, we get 0.01 mag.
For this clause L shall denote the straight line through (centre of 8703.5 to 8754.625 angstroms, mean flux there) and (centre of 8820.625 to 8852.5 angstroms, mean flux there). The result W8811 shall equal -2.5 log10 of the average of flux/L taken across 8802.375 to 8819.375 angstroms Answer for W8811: 0.03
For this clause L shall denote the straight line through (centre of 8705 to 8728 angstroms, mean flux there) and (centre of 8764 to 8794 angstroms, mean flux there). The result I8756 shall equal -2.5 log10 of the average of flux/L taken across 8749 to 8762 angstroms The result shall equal 0.02 mag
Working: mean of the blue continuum 12.9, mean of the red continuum 12.8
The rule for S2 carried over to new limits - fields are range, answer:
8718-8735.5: 12.9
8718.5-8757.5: 12.8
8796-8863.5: 12.6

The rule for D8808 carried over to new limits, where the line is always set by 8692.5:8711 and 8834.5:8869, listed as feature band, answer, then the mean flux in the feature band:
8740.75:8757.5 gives 0.016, 12.8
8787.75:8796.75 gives 0.024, 12.6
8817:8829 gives 0.007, 12.7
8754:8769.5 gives 0.023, 12.7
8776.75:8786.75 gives 0.008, 12.8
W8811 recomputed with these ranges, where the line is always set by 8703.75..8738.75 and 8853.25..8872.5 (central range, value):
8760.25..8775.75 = 0.00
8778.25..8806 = 0.01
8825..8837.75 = -0.02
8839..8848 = -0.01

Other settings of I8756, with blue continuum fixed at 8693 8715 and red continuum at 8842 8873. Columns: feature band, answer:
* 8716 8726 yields 0.03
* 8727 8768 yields 0.01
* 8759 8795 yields 0.01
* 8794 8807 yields 0.03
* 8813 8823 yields 0.00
